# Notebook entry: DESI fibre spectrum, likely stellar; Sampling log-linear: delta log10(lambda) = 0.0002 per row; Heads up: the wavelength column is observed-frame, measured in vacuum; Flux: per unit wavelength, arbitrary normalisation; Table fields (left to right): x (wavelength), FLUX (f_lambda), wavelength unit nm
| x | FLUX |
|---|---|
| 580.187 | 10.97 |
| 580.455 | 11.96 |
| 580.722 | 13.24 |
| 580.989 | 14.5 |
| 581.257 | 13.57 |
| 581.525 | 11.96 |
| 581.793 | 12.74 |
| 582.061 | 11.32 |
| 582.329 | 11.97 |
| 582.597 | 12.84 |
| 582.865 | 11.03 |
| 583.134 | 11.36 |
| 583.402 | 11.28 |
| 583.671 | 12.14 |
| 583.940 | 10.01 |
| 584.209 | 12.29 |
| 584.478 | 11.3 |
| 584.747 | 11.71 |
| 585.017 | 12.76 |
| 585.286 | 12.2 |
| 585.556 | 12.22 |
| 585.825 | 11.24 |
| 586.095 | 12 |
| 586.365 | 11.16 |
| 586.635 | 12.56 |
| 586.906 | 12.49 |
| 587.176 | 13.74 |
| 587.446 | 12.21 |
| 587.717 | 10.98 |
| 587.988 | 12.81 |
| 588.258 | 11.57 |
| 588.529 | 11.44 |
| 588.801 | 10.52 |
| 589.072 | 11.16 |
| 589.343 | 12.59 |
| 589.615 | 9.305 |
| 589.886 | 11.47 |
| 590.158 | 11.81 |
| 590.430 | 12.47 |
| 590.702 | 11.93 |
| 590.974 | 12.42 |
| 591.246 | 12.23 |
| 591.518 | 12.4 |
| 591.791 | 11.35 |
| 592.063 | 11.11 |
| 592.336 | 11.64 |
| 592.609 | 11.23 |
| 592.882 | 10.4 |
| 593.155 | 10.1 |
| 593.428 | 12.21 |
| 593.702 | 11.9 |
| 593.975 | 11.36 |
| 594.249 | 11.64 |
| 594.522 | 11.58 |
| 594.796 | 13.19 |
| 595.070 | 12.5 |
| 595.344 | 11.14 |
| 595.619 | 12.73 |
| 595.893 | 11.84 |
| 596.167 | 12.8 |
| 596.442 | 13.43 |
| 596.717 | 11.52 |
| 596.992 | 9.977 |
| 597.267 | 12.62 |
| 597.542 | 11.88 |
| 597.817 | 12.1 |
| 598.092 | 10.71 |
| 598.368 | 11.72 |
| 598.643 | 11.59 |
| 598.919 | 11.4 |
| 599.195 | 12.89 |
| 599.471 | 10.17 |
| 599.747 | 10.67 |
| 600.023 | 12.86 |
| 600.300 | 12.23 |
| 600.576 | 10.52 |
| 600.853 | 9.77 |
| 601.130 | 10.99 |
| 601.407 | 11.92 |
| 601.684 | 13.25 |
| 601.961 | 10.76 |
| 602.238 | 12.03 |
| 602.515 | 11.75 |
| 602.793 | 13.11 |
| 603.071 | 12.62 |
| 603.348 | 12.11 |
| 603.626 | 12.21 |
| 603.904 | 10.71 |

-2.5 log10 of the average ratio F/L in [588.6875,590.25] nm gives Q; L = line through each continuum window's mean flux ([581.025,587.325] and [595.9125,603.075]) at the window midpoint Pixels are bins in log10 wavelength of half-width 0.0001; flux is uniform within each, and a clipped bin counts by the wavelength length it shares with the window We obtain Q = 0.07 mag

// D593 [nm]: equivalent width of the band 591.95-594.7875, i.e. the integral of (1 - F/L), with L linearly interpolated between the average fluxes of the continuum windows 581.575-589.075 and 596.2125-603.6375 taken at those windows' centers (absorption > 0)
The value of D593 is 0.09 nm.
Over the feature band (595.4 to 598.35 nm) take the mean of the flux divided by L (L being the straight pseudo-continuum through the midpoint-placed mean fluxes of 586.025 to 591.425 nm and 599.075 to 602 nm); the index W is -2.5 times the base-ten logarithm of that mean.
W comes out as -0.03 mag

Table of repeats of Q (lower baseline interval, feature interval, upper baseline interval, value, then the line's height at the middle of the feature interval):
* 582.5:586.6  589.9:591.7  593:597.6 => -0.03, 11.8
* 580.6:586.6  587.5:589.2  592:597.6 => 0.04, 11.9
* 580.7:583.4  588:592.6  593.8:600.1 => 0.04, 12.1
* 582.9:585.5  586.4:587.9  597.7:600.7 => -0.06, 11.6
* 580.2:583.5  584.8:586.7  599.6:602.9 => 0.01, 12.1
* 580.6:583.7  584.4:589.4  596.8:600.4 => 0.02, 12.1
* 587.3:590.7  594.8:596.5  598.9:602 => -0.08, 11.5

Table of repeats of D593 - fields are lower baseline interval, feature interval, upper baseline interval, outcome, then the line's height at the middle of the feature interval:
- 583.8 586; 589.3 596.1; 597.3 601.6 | -0.06 nm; 11.6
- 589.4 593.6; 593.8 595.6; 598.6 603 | -0.06 nm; 11.5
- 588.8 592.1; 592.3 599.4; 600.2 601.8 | -0.14 nm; 11.5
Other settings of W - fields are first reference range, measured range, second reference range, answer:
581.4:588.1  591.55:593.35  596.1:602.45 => 0.06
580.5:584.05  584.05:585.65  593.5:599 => 0.01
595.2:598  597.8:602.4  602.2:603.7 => 0.06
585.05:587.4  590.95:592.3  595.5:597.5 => 0.03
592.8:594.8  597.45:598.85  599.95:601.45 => -0.02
